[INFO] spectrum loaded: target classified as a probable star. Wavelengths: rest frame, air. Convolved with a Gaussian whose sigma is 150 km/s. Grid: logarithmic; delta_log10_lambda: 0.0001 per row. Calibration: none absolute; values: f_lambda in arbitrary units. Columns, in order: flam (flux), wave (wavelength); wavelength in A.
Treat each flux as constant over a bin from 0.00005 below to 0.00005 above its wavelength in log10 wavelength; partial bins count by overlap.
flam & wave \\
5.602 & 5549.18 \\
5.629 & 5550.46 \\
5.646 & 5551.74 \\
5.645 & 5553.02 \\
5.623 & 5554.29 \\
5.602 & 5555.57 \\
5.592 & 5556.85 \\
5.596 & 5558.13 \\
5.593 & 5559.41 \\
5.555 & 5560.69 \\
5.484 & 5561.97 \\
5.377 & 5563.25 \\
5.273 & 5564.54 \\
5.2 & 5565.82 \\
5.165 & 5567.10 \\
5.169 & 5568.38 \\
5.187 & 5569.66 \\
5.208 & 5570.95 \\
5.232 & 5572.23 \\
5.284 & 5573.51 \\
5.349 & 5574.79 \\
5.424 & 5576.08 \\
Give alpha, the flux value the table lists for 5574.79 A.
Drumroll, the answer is 5.349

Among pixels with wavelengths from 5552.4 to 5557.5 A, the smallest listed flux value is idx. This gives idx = 5.592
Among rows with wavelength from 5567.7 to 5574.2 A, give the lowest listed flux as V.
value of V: 5.169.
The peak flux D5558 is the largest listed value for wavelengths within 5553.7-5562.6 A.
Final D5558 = 5.623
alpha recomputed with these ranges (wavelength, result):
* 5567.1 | 5.165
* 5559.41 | 5.593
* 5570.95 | 5.208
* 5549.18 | 5.602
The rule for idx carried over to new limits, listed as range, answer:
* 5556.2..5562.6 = 5.484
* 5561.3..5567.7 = 5.165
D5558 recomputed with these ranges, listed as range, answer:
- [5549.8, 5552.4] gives 5.646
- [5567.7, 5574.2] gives 5.284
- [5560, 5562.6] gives 5.555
